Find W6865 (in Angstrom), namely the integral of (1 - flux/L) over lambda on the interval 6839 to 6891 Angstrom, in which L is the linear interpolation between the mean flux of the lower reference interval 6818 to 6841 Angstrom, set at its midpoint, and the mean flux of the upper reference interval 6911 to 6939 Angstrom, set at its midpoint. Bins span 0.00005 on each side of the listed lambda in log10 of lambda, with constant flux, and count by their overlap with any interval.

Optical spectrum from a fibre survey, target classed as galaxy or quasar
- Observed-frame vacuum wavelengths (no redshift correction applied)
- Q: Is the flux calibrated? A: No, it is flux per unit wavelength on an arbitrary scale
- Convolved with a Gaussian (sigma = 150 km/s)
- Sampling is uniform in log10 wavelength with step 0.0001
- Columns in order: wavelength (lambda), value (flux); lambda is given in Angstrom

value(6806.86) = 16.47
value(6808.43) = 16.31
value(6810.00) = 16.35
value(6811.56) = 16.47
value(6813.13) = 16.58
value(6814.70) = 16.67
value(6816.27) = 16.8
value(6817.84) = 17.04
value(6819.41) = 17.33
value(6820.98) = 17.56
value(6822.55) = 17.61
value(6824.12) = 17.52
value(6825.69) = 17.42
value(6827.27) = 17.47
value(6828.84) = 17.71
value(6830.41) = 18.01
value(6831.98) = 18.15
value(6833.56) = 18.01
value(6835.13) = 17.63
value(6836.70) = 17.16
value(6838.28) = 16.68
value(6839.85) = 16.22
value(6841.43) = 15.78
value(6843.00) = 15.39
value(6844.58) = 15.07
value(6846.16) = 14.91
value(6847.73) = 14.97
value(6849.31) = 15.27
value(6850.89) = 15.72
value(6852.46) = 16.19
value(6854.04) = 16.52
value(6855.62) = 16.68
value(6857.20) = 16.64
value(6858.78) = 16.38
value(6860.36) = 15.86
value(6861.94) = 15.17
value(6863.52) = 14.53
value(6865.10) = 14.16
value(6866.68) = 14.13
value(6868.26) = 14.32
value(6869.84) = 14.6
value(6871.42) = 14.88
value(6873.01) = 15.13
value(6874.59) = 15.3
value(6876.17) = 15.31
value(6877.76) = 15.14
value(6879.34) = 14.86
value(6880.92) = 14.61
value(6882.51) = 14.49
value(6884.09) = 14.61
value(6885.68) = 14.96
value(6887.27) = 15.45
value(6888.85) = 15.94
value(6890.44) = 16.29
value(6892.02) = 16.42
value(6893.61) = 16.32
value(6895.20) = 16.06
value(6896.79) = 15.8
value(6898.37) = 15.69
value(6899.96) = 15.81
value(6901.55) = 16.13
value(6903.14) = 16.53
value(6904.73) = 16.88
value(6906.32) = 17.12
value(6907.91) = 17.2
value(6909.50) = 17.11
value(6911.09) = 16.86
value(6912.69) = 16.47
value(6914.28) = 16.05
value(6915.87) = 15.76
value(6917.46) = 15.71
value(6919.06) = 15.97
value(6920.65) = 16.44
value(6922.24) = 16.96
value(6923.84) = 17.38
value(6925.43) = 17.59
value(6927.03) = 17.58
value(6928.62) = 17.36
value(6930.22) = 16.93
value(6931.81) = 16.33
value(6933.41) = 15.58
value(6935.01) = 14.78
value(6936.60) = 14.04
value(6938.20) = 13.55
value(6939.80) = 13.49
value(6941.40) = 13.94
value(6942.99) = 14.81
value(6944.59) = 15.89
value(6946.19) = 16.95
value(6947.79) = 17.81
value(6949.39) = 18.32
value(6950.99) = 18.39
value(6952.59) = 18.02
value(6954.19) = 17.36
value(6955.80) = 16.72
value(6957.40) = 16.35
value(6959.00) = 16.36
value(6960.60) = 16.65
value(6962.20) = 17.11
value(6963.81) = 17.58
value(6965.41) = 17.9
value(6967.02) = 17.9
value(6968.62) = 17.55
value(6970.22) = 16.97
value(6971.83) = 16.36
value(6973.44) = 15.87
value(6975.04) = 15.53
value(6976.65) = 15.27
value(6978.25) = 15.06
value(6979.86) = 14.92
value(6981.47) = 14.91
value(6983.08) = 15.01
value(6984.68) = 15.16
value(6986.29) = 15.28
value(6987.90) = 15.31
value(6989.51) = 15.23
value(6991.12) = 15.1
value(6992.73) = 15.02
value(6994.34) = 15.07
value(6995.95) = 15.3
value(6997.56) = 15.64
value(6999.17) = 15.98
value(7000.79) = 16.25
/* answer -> 5.0 Angstrom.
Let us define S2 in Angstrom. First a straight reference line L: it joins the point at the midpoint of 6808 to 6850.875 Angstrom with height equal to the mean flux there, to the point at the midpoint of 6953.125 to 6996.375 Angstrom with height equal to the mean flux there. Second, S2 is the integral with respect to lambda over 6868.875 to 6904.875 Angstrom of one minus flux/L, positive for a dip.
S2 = 2.1 Angstrom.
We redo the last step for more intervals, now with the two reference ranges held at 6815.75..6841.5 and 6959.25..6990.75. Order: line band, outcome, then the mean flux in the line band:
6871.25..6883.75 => 1.5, 15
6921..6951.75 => 0.4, 16.2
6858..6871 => 1.6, 14.9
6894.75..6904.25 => 0.4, 16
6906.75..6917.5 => 0.1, 16.5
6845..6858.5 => 1.0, 15.9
